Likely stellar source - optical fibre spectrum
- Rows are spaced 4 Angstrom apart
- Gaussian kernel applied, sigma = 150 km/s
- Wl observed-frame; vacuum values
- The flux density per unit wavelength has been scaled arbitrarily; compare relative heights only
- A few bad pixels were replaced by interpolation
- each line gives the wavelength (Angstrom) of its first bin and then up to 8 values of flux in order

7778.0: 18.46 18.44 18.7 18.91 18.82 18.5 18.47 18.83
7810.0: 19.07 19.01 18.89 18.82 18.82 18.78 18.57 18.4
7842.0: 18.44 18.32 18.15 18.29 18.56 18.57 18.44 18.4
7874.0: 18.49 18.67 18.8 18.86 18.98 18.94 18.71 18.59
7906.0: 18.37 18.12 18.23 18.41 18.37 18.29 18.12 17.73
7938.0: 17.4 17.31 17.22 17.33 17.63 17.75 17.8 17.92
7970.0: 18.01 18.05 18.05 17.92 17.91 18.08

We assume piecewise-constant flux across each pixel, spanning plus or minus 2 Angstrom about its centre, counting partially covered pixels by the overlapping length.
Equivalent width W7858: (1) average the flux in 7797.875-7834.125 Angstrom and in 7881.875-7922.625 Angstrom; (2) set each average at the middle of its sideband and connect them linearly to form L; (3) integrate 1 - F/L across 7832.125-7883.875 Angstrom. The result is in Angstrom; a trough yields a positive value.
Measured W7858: 0.6 Angstrom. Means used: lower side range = 18.8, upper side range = 18.6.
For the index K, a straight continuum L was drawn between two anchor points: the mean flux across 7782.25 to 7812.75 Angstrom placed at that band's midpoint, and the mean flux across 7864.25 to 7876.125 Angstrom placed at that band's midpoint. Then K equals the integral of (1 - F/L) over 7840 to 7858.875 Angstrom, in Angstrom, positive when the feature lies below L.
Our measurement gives 0.2 Angstrom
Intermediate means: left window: 18.7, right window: 18.4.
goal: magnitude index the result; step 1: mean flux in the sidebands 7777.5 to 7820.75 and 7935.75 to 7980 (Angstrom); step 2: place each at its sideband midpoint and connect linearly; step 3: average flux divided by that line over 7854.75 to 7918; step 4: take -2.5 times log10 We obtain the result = -0.024 mag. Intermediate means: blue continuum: 18.7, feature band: 18.6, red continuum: 17.7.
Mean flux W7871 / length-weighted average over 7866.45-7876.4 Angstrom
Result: 18.5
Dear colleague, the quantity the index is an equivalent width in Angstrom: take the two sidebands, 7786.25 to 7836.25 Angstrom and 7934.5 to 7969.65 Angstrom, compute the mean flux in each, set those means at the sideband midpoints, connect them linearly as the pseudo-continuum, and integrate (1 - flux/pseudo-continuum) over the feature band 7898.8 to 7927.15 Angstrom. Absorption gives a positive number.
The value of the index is -0.7 Angstrom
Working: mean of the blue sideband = 18.8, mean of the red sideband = 17.6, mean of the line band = 18.4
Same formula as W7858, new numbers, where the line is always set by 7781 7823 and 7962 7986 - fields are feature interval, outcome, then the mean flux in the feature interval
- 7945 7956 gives 0.4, 17.4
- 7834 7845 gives 0.1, 18.4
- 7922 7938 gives 0.1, 18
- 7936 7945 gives 0.4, 17.3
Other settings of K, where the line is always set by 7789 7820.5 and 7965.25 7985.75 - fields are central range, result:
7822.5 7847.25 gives 0.1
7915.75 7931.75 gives -0.1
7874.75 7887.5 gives -0.2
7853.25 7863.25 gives 0.0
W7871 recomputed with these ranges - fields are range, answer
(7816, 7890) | 18.6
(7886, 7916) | 18.6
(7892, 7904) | 18.7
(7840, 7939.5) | 18.4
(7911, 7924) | 18.3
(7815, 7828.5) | 18.9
